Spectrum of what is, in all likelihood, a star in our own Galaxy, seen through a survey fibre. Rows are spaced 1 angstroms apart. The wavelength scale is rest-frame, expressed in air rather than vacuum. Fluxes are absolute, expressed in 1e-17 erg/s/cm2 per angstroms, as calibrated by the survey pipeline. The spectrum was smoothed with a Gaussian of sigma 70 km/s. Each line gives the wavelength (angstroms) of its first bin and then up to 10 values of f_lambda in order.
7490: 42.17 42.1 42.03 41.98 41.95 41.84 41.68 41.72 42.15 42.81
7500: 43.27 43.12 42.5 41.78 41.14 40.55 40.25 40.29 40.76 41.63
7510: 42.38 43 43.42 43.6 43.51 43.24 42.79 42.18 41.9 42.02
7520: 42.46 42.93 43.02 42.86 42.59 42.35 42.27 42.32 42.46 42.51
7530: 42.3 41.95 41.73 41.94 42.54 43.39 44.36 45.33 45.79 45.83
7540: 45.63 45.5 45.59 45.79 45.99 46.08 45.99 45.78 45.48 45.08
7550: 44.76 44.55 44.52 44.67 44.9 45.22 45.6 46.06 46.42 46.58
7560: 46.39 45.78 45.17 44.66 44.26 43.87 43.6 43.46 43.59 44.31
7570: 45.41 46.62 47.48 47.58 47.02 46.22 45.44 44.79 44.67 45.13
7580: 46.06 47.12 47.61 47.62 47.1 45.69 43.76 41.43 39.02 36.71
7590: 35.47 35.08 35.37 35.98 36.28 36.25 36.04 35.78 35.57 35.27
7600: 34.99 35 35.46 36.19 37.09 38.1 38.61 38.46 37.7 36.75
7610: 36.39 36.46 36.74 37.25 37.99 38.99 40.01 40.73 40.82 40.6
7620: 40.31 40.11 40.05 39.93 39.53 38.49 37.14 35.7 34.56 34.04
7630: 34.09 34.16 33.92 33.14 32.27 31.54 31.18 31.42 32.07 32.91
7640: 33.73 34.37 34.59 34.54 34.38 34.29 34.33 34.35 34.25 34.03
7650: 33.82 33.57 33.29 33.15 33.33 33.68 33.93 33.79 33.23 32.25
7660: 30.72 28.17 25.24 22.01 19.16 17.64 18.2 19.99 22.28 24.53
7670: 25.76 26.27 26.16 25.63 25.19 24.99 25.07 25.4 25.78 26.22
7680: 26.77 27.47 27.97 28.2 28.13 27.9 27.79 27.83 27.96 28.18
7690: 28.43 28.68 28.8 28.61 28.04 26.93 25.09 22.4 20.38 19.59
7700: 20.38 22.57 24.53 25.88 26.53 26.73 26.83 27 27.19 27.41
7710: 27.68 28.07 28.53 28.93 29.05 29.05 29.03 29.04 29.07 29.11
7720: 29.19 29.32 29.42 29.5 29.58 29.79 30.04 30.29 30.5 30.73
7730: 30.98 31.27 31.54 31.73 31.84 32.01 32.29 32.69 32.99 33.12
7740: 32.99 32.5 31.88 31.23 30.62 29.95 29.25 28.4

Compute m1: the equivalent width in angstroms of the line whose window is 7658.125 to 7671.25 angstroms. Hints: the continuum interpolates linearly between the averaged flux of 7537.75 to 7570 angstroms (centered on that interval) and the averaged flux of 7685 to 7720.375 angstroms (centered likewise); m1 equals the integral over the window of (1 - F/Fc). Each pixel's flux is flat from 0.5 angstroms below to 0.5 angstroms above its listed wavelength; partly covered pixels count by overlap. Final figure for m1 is 3.1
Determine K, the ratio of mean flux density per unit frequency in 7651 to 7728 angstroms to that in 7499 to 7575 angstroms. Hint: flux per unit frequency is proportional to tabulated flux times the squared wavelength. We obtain 0.6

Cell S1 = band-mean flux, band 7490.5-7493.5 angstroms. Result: 42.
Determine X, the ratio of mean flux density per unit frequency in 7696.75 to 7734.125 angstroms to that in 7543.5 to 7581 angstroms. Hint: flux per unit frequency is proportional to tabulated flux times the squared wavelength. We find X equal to 0.64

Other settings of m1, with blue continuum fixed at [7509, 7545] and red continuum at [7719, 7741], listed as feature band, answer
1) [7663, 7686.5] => 6.5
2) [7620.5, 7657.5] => 2.1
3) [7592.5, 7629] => 0.7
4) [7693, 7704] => 3.0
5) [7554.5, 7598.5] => -3.0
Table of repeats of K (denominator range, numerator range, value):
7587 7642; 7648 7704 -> 0.75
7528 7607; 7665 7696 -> 0.63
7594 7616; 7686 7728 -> 0.76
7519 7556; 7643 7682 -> 0.67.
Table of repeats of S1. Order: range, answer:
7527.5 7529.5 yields 42.5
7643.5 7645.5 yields 34.3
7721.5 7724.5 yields 29.5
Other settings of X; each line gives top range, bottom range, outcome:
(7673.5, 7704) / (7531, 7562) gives 0.60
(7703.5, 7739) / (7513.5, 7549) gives 0.71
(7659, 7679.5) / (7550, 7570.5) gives 0.56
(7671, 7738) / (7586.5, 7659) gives 0.79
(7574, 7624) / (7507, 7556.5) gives 0.92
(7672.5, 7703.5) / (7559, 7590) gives 0.60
